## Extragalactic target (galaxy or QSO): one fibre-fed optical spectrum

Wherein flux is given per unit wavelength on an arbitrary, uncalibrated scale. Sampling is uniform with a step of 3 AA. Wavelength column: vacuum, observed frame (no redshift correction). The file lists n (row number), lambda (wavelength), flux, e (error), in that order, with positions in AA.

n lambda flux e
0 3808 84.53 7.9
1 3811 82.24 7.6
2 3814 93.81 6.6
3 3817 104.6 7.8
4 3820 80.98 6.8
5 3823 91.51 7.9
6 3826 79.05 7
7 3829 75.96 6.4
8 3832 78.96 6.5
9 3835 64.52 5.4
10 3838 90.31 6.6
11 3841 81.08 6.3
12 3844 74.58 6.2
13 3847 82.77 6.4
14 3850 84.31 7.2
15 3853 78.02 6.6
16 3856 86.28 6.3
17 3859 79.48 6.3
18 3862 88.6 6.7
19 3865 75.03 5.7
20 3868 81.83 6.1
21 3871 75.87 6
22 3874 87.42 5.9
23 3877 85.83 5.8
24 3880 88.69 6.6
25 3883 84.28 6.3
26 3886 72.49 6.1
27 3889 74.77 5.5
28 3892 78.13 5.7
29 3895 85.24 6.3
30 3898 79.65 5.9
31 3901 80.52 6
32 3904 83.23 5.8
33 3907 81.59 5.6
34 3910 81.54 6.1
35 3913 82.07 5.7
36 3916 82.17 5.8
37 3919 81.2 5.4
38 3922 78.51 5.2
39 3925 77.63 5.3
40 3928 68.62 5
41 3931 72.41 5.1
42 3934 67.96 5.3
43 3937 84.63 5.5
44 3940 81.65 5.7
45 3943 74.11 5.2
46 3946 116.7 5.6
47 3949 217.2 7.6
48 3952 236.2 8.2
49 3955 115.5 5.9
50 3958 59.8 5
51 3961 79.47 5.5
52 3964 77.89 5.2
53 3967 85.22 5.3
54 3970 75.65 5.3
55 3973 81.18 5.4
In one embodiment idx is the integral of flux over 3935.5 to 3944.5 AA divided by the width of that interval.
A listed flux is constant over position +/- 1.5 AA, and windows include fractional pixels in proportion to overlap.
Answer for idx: 80.1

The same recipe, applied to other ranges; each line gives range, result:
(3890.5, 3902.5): 80.9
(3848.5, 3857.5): 82.9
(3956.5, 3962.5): 69.6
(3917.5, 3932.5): 75.7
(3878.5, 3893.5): 79.7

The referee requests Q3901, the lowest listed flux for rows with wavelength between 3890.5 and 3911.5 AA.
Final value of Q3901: 78.13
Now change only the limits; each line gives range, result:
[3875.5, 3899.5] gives 72.49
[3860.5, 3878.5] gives 75.03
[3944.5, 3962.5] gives 59.8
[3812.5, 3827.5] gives 79.05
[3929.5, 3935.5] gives 67.96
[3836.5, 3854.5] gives 74.58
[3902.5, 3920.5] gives 81.2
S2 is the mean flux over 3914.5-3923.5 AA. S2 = 80.6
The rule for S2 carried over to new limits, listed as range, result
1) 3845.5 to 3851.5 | 83.5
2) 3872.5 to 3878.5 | 86.6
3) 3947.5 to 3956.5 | 190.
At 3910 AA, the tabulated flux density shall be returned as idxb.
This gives 81.54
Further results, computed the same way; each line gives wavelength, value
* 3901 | 80.52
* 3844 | 74.58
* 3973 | 81.18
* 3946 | 116.7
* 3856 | 86.28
